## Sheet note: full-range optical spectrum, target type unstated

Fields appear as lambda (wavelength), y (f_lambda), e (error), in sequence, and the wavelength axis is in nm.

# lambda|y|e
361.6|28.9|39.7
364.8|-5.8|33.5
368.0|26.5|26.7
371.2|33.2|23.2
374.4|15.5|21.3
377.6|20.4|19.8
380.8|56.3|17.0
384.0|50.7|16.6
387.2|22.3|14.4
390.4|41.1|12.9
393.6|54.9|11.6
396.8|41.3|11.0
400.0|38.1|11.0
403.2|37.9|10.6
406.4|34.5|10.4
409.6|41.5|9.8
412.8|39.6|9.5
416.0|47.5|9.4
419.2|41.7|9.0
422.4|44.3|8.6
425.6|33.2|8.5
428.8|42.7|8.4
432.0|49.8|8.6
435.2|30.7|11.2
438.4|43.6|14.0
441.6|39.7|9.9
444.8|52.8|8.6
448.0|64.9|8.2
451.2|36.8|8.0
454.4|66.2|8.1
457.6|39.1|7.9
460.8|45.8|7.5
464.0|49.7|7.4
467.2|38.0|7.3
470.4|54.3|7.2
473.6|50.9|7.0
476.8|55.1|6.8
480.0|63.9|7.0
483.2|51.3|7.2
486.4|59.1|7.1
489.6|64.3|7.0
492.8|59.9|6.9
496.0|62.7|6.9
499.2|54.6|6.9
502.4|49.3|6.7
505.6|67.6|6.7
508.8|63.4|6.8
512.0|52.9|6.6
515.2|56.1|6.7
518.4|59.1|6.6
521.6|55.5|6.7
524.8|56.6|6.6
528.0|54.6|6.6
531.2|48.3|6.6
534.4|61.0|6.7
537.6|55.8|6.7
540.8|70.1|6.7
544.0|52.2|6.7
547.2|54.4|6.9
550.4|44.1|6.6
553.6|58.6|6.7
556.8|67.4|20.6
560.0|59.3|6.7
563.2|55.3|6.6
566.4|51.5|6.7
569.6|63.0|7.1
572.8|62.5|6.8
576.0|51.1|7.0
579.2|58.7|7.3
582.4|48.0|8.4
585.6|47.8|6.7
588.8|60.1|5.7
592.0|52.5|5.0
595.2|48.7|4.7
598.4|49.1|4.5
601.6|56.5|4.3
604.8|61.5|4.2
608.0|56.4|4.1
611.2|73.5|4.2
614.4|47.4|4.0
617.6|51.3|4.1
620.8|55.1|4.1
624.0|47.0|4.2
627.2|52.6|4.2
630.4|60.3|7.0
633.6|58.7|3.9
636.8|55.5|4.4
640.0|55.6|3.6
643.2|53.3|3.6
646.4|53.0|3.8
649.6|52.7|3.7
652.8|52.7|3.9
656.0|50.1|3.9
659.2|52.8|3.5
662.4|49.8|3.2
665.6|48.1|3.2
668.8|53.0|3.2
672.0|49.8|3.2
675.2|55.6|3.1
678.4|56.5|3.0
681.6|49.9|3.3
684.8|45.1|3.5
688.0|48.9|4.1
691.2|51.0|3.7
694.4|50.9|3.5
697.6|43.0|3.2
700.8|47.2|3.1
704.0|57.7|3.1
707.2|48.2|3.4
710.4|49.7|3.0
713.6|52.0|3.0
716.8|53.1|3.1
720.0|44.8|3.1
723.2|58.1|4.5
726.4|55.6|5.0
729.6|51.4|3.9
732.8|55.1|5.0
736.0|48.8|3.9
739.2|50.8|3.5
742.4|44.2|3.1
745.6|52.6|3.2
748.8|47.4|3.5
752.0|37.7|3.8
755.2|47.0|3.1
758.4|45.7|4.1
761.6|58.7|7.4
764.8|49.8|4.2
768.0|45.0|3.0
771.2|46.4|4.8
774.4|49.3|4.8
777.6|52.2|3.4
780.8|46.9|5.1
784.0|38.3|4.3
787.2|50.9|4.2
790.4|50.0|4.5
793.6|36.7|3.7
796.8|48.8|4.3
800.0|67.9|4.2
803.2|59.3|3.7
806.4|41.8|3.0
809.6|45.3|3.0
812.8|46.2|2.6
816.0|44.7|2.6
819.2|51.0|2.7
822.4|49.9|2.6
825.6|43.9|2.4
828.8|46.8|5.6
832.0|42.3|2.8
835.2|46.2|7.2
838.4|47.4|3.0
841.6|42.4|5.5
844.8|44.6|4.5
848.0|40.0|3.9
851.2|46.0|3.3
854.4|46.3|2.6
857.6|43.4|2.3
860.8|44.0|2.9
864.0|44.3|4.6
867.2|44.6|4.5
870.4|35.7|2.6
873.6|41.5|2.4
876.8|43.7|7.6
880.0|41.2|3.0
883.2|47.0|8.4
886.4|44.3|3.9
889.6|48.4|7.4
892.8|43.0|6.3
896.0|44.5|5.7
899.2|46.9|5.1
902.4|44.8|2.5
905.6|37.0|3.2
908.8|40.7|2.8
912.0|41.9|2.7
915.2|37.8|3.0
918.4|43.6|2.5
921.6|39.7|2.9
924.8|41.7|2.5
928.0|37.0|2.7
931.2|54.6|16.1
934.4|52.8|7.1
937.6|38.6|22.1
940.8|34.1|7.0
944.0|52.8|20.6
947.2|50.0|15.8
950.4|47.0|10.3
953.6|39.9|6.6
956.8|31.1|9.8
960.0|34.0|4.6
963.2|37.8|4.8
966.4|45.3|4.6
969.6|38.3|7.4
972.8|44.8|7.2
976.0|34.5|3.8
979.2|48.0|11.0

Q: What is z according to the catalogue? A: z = 0.22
